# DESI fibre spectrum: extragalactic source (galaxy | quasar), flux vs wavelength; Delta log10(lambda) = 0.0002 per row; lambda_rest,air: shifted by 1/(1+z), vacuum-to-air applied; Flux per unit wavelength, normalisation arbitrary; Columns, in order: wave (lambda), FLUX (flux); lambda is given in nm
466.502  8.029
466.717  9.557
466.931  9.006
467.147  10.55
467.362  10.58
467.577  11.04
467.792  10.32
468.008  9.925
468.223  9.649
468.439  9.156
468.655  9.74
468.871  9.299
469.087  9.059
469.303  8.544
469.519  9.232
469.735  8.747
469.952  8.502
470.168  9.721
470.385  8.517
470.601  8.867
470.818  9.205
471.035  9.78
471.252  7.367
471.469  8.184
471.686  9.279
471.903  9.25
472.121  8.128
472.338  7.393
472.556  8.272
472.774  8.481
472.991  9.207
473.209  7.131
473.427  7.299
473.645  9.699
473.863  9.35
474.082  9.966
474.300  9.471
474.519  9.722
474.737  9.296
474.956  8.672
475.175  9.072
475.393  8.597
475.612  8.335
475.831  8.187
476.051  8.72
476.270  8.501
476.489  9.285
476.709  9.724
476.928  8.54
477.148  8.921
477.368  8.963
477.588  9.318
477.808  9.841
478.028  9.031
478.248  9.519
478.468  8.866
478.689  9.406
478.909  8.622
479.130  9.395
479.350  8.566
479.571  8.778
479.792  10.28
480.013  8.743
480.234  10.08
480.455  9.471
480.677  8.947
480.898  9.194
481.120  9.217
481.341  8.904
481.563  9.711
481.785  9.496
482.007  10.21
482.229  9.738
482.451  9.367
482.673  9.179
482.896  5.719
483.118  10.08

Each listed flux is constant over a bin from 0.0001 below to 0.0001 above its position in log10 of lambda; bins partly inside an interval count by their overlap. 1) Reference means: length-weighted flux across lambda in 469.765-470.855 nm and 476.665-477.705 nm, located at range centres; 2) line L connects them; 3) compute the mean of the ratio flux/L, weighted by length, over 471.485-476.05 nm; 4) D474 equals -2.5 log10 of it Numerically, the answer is 0.03 mag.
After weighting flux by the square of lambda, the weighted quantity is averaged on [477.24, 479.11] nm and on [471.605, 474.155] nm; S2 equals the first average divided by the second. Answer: 1.09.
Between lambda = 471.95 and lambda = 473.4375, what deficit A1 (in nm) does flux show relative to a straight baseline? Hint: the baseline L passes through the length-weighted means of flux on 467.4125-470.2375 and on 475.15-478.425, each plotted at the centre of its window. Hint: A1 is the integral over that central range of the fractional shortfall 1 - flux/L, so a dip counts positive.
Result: 0.184 nm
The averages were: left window 9.48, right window 8.97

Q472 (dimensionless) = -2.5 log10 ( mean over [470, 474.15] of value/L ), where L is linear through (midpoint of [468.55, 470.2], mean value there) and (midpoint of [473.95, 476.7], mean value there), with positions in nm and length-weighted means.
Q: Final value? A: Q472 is 0.05 mag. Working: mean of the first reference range 9.08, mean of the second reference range 9.01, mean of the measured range 8.67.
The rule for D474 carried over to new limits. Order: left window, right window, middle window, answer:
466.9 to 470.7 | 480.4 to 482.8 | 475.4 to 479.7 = 0.052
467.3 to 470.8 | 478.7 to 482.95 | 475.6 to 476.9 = 0.056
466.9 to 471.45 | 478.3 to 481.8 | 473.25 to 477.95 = 0.034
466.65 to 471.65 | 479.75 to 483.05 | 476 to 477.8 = 0.023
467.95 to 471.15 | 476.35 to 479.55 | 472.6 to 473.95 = 0.080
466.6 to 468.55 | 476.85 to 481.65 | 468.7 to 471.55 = 0.108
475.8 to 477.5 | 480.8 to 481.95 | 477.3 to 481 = -0.013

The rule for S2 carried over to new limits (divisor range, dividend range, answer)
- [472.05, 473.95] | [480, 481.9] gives 1.16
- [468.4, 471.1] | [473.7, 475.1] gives 1.06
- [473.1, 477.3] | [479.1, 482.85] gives 1.07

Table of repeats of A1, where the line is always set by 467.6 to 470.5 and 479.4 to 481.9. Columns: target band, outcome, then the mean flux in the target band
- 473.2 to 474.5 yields 0.043 nm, 9.01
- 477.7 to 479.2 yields 0.014 nm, 9.24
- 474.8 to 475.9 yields 0.083 nm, 8.62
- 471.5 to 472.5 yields 0.090 nm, 8.47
